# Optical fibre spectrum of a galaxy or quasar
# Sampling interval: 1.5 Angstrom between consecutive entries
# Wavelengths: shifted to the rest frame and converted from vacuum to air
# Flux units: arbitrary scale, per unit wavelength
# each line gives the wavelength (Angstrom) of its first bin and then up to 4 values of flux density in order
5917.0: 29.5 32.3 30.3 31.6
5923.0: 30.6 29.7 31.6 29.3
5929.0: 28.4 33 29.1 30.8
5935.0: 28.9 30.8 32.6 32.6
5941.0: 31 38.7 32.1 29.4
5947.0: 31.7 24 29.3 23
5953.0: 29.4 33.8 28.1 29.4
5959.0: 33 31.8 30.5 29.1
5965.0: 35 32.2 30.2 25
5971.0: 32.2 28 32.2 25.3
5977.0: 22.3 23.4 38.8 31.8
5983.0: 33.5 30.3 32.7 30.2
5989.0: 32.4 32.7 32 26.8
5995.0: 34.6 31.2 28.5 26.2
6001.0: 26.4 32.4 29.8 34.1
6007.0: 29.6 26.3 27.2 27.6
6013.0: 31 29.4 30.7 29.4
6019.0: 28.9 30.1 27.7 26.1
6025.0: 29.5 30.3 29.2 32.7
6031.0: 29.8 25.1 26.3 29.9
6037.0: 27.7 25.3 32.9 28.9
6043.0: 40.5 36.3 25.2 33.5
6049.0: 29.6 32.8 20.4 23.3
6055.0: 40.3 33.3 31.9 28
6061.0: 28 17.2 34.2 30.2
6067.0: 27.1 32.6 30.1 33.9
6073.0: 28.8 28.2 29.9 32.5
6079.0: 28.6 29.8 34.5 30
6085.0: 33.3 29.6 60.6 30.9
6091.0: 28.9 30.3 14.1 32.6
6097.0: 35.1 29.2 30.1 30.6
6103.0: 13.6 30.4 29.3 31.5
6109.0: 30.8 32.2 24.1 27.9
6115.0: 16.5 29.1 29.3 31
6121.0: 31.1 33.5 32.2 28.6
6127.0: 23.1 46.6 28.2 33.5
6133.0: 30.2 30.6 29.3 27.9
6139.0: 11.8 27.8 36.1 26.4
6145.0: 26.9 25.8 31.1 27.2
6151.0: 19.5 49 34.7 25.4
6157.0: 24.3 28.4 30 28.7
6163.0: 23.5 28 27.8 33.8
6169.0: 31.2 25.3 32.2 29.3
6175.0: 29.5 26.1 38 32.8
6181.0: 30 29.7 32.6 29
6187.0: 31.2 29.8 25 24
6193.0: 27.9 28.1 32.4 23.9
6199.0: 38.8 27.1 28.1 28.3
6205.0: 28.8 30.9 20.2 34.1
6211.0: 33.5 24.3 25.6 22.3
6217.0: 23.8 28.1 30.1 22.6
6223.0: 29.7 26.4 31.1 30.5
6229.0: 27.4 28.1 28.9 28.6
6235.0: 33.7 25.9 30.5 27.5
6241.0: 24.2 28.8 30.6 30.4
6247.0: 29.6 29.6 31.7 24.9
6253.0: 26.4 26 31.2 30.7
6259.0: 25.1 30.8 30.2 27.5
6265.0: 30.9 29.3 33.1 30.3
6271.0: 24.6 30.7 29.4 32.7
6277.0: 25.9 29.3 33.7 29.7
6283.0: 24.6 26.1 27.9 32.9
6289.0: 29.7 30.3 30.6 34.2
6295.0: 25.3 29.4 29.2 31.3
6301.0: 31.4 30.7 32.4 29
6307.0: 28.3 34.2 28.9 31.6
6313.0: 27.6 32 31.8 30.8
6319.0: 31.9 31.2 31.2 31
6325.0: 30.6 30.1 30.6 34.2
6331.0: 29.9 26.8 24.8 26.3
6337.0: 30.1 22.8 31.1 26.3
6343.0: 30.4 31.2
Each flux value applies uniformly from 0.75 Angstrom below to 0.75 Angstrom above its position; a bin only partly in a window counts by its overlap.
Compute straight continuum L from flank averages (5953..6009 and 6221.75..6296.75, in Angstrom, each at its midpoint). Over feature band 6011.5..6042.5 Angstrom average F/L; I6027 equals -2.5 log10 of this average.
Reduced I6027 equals 0.04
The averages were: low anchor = 30.3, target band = 29.1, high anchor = 29.1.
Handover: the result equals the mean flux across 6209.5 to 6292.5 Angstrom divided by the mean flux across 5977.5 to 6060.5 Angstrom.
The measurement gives 1.0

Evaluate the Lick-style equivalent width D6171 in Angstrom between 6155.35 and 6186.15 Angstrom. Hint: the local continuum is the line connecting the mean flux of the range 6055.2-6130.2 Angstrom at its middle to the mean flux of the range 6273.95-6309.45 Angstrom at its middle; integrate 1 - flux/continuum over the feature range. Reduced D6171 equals 0.7 Angstrom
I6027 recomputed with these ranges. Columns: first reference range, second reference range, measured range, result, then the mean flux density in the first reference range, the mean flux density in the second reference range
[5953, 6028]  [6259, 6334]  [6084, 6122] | 0.010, 30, 30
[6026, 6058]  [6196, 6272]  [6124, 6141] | 0.014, 30.2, 28.5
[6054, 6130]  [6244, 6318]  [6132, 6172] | 0.055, 30.3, 29.7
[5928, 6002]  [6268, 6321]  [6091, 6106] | 0.101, 30.3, 30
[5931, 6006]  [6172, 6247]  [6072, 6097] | -0.069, 30.4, 28.8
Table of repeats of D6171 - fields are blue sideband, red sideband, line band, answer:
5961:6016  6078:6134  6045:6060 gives 0.1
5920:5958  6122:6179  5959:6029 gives 0.5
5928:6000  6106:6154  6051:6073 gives 0.3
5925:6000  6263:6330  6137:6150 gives 1.5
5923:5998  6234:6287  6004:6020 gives 0.4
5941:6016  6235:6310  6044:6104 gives -0.7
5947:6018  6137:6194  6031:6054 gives 0.2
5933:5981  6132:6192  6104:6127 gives 0.3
